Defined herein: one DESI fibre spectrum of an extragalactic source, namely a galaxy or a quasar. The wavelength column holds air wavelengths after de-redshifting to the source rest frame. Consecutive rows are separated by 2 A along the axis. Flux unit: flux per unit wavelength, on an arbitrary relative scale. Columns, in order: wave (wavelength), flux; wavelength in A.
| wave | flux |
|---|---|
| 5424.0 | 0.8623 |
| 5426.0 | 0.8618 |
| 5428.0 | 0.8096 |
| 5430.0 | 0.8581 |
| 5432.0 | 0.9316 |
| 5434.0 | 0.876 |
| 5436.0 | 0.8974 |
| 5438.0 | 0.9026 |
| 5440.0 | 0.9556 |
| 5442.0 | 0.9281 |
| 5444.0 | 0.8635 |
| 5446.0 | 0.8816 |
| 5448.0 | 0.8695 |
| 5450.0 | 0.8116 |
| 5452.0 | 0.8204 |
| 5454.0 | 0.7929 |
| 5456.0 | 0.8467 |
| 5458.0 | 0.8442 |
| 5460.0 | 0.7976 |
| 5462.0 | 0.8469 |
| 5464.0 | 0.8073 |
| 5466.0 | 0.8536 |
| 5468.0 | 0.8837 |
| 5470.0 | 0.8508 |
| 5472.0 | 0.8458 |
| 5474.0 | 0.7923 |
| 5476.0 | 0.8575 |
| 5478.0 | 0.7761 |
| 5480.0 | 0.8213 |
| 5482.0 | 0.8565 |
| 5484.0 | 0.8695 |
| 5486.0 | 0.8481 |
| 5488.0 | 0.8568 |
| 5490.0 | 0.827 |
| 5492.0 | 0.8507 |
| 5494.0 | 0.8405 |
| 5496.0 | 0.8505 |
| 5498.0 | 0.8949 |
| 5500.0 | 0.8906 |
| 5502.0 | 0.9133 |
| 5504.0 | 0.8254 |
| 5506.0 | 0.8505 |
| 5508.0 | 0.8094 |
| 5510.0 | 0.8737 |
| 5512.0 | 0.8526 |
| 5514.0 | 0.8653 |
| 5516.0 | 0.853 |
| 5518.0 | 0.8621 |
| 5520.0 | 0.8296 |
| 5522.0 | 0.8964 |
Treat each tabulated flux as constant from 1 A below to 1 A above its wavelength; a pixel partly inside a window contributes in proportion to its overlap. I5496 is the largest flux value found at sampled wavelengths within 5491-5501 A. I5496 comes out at 0.8949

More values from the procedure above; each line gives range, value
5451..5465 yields 0.8469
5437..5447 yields 0.9556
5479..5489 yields 0.8695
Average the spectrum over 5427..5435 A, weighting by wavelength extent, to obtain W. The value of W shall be 0.869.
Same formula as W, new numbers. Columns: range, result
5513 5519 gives 0.86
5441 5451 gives 0.871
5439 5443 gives 0.942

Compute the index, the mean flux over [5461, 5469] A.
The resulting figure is 0.848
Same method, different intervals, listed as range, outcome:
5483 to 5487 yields 0.859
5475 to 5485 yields 0.836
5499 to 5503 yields 0.902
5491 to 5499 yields 0.859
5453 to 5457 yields 0.82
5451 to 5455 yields 0.807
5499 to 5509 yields 0.858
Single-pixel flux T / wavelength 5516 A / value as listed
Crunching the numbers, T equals 0.853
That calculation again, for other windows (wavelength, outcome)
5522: 0.8964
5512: 0.8526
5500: 0.8906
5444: 0.8635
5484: 0.8695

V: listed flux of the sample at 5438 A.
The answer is 0.9026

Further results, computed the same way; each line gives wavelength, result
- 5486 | 0.8481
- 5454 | 0.7929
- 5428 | 0.8096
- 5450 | 0.8116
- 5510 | 0.8737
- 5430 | 0.8581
